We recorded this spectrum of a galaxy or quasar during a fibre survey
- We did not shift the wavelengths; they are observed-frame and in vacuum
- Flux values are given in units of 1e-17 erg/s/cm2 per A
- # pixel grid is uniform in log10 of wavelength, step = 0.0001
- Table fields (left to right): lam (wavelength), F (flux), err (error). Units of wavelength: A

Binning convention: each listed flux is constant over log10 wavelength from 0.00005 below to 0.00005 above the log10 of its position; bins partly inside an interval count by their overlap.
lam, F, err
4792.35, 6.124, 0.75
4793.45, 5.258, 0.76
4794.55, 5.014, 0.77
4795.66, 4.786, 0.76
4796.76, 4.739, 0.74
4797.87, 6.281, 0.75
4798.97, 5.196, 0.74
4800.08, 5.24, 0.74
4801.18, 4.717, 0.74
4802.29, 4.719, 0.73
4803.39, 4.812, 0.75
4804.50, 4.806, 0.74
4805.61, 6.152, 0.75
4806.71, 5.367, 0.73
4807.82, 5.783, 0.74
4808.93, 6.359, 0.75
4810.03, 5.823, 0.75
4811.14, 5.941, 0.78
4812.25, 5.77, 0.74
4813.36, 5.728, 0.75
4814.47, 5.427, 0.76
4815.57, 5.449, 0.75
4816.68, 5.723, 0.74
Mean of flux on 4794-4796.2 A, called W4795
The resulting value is 4.89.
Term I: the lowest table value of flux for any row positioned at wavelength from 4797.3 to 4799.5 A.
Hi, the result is 5.196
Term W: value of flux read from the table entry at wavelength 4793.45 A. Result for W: 5.258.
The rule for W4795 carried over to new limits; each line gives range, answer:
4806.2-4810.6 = 5.84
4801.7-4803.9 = 4.77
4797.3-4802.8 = 5.23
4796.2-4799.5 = 5.41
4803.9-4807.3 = 5.43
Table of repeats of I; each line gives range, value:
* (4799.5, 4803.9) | 4.717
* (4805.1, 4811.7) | 5.367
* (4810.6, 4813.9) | 5.728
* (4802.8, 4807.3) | 4.806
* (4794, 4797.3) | 4.739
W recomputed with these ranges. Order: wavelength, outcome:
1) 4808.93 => 6.359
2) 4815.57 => 5.449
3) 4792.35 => 6.124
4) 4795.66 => 4.786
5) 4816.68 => 5.723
